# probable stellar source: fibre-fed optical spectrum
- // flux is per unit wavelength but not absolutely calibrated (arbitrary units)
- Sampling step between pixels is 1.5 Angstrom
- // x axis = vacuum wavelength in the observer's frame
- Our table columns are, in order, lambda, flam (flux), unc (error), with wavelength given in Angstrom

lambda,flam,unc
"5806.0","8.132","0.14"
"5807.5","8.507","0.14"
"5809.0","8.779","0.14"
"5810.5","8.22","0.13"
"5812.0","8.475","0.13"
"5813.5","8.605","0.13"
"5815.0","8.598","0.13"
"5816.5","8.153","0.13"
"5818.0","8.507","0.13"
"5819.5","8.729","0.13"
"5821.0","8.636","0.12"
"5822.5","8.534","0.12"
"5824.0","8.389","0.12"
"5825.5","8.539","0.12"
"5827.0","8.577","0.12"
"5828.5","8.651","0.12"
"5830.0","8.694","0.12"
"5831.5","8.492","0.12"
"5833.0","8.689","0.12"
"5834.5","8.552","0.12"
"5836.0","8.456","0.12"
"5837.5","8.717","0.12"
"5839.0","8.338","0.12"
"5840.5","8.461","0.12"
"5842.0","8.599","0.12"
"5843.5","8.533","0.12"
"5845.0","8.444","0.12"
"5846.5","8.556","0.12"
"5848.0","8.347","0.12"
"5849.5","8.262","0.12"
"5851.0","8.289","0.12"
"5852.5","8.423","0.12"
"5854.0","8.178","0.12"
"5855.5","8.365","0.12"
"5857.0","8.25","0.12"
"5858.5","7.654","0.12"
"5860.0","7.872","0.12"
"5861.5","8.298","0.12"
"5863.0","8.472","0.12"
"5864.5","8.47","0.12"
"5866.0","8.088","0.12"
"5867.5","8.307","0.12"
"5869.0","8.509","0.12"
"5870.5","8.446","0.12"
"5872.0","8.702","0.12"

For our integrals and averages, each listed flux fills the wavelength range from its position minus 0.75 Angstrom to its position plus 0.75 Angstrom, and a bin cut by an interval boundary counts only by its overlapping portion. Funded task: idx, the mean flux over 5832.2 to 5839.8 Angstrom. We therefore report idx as 8.55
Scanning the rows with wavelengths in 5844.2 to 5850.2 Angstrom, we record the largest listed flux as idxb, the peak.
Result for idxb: 8.556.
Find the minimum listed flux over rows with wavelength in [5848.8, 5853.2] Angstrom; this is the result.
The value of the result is 8.262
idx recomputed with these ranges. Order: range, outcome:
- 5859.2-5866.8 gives 8.24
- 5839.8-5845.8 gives 8.51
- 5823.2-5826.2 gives 8.46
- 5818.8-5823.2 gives 8.63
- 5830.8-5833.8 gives 8.59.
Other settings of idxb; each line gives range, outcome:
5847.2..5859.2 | 8.423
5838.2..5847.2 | 8.599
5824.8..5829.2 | 8.651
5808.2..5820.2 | 8.779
